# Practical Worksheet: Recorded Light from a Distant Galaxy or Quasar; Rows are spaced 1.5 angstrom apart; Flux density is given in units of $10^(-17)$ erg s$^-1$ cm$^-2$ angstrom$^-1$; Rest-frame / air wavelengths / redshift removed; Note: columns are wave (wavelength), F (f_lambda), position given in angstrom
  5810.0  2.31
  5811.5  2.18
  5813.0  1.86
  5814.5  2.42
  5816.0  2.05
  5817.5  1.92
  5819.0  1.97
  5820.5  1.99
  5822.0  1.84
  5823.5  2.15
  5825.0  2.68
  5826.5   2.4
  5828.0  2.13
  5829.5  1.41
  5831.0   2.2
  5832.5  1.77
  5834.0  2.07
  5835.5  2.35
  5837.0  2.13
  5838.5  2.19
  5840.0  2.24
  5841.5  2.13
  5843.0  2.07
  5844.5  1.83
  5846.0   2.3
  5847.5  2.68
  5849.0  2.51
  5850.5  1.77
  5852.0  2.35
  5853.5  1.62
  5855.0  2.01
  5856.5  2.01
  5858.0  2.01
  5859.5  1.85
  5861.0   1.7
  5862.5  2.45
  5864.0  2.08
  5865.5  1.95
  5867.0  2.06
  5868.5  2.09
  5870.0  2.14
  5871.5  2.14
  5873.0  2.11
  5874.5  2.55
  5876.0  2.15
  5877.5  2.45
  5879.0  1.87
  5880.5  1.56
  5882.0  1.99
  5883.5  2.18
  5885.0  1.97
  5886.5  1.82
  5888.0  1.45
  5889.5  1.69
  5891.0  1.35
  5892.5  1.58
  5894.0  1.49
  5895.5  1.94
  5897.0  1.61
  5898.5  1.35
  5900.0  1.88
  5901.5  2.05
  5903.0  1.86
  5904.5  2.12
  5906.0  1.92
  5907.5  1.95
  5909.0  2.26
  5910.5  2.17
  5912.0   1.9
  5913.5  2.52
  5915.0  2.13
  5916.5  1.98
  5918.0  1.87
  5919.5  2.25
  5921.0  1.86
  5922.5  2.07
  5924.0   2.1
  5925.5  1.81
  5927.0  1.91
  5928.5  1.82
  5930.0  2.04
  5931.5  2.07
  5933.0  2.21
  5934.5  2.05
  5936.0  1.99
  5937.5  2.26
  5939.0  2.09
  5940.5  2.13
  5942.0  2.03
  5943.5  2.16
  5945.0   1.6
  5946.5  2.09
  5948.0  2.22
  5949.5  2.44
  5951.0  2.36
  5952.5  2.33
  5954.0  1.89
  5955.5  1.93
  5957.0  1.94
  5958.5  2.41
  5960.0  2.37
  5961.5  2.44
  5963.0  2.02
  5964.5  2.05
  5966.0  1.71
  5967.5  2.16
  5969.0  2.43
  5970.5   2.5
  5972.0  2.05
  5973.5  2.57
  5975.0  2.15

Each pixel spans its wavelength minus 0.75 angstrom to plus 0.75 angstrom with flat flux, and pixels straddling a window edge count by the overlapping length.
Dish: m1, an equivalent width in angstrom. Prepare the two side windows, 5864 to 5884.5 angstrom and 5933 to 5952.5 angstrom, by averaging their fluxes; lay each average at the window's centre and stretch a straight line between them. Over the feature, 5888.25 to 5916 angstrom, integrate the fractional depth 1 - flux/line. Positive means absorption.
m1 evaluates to 3.2 angstrom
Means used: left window 2.09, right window 2.13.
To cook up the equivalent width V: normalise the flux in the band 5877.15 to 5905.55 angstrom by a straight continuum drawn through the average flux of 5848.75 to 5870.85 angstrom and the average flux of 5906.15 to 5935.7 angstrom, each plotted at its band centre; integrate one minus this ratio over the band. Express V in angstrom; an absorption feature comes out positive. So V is 3.43 angstrom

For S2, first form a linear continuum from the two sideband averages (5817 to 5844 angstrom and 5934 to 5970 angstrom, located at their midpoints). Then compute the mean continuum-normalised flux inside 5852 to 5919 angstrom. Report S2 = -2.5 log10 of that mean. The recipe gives 0.08 mag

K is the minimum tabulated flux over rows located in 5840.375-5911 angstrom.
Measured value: 1.35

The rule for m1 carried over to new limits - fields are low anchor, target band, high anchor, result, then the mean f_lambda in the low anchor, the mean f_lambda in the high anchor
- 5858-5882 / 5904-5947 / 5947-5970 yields 1.90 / 2.07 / 2.18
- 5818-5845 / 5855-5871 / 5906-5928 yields 0.29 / 2.09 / 2.05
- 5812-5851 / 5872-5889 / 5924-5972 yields 0.88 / 2.12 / 2.11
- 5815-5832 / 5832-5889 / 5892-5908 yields -3.86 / 2.07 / 1.8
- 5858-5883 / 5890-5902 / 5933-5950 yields 2.49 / 2.07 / 2.1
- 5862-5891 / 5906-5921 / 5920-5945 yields -0.51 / 2.02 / 2.03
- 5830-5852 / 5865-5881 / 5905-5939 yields 0.07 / 2.16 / 2.05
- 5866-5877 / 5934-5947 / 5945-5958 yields 0.53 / 2.18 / 2.12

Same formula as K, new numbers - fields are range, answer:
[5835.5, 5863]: 1.62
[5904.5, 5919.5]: 1.87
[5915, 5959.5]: 1.6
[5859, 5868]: 1.7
